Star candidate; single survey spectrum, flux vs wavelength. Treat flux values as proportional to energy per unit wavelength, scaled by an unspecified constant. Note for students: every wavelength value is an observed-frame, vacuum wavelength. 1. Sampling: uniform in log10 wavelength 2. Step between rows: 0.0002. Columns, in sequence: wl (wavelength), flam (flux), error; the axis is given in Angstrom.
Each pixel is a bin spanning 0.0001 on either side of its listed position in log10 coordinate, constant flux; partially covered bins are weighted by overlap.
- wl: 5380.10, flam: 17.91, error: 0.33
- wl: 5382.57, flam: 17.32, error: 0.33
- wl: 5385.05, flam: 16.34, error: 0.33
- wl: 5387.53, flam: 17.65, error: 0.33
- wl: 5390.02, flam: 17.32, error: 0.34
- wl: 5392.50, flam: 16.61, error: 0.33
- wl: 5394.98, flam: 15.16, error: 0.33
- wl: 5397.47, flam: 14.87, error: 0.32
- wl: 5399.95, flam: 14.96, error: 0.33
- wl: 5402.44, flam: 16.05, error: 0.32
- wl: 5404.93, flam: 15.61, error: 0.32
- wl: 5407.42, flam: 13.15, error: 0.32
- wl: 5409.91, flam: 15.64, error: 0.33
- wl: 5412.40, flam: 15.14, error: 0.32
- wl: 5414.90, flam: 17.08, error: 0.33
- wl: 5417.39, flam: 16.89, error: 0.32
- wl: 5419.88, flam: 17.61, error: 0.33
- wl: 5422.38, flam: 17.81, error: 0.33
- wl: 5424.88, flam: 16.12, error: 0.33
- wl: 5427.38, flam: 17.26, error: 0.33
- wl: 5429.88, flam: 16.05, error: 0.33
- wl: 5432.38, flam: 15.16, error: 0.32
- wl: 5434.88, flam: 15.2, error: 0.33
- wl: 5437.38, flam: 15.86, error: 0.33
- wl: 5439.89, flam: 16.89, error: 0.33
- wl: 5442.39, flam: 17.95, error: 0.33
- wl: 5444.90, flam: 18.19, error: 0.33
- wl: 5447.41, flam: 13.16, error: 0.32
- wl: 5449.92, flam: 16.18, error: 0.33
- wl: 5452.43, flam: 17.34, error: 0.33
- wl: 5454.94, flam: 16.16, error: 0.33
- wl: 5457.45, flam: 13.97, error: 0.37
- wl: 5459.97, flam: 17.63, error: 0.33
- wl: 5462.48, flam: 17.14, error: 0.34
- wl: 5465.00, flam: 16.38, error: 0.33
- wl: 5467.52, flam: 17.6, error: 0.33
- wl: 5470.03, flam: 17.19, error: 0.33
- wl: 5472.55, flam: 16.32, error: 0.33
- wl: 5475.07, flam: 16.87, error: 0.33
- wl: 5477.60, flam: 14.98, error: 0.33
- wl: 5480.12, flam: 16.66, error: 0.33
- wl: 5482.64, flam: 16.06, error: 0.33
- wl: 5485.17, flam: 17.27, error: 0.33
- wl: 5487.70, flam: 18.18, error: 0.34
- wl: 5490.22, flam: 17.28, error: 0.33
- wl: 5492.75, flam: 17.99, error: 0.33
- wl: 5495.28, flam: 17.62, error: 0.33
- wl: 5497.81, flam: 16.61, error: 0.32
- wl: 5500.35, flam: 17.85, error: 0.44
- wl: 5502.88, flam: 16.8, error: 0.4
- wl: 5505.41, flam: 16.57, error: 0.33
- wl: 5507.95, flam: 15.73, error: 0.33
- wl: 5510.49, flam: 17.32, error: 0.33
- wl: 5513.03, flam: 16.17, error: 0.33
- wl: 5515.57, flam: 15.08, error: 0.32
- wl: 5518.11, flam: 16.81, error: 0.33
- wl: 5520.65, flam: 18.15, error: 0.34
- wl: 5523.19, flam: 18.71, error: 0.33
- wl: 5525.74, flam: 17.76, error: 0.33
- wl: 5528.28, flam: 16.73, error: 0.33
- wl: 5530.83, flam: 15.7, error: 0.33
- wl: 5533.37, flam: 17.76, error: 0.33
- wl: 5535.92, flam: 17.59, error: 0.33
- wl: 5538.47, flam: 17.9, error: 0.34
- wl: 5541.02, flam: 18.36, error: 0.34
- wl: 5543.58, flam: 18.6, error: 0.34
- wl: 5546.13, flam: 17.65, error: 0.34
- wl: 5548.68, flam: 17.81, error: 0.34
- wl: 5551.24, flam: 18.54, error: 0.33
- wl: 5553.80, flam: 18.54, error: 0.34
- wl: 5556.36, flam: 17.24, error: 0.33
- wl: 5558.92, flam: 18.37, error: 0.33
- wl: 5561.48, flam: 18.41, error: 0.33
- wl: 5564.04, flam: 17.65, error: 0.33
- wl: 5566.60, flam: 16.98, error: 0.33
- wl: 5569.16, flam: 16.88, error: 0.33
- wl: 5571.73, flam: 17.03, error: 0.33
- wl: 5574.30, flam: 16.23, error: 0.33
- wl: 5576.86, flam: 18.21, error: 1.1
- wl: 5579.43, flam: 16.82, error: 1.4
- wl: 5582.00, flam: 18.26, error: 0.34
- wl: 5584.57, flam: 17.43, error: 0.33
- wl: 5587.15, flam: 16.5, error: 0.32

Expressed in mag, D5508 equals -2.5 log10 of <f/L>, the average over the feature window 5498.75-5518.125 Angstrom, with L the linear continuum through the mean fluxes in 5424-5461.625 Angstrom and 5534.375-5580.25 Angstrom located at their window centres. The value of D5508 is 0.04 mag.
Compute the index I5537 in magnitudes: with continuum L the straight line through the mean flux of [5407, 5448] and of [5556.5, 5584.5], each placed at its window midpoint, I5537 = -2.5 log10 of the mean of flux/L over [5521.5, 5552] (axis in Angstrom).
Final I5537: -0.034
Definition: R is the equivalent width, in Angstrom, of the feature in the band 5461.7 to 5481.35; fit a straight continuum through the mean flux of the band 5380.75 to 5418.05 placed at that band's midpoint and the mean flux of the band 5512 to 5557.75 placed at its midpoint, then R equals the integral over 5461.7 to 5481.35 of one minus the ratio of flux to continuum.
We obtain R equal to 0.2 Angstrom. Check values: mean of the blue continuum 16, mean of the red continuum 17.5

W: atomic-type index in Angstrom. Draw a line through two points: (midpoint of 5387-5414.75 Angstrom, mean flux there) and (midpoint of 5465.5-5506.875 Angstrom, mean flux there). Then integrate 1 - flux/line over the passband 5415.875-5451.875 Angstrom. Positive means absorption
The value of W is -0.70 Angstrom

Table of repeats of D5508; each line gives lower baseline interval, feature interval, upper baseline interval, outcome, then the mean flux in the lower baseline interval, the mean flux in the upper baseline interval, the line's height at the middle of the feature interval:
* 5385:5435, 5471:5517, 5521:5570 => 0.02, 16.1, 17.8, 17.1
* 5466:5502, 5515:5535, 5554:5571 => 0.01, 17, 17.6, 17.3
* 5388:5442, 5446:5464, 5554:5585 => 0.03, 16.1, 17.5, 16.4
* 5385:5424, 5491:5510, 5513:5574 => 0.00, 16.1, 17.5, 17.1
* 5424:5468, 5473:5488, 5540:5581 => 0.01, 16.3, 17.7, 16.7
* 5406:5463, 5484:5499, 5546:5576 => -0.04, 16.2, 17.6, 16.9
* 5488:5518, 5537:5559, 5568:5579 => -0.07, 16.9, 17.1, 17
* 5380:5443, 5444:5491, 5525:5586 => 0.02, 16.2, 17.6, 16.8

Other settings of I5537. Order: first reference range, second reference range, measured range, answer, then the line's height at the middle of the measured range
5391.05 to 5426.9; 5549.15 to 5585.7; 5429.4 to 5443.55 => 0.00 mag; 16.2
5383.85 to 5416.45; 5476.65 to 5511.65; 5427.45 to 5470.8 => 0.00 mag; 16.4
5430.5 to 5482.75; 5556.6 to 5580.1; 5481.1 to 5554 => -0.03 mag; 16.9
